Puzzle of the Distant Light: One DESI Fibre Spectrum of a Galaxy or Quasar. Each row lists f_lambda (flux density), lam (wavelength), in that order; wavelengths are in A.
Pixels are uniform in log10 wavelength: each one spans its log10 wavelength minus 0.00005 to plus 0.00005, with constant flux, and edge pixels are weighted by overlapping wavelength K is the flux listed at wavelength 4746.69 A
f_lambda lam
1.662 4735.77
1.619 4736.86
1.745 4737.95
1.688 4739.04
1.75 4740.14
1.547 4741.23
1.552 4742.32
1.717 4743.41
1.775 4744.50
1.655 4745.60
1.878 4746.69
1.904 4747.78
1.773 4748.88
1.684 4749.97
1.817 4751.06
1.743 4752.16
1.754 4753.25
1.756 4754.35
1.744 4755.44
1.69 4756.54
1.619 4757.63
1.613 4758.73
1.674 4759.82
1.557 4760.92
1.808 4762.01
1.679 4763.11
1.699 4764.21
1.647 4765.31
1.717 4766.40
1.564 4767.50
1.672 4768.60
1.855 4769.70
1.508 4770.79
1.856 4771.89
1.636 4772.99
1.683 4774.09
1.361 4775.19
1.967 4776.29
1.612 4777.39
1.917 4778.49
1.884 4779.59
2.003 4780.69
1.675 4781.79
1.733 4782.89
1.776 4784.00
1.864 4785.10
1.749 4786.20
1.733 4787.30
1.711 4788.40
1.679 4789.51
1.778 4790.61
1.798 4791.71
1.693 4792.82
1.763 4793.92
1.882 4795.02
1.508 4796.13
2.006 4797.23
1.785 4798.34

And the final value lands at 1.878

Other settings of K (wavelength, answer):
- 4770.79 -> 1.508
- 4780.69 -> 2.003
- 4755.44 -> 1.744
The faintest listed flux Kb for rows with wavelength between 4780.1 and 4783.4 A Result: 1.675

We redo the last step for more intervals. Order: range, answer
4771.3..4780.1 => 1.361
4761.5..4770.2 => 1.564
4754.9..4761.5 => 1.557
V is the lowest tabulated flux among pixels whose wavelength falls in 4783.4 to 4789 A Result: 1.711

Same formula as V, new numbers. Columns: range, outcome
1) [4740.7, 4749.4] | 1.547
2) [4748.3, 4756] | 1.684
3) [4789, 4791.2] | 1.679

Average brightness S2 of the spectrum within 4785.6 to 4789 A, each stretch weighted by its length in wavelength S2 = 1.73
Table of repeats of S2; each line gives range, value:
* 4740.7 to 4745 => 1.65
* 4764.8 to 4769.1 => 1.65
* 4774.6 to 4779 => 1.71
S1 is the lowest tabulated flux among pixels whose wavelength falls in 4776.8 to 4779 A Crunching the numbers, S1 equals 1.612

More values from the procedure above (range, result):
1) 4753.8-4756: 1.744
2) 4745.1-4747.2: 1.655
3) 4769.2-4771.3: 1.508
